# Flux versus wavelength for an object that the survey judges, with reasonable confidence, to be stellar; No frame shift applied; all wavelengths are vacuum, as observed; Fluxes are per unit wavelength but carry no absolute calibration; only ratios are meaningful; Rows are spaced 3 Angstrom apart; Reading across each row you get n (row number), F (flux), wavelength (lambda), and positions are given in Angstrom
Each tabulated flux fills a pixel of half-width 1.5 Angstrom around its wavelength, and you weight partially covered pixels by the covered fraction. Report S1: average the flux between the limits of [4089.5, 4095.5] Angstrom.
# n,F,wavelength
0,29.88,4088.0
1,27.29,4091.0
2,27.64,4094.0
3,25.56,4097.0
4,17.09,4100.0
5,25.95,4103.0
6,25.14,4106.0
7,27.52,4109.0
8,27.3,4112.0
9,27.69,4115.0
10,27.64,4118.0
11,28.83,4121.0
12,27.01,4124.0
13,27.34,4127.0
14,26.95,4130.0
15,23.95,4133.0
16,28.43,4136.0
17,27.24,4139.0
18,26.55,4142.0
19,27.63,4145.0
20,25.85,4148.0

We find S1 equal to 27.5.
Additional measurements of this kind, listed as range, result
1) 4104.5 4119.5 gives 27.1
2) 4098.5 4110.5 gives 23.9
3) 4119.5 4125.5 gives 27.9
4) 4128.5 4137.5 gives 26.4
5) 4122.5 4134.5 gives 26.3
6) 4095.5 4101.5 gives 21.3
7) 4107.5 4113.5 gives 27.4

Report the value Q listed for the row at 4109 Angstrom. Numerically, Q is 27.52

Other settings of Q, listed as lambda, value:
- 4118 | 27.64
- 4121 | 28.83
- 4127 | 27.34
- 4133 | 23.95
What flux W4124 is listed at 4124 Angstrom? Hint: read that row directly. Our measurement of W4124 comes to 27.01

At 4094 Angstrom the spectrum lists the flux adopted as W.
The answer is 27.64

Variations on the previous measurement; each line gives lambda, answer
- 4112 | 27.3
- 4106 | 25.14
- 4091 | 27.29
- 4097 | 25.56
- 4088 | 29.88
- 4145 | 27.63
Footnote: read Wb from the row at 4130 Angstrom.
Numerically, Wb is 26.95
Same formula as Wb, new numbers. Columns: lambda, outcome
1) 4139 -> 27.24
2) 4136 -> 28.43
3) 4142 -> 26.55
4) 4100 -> 17.09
